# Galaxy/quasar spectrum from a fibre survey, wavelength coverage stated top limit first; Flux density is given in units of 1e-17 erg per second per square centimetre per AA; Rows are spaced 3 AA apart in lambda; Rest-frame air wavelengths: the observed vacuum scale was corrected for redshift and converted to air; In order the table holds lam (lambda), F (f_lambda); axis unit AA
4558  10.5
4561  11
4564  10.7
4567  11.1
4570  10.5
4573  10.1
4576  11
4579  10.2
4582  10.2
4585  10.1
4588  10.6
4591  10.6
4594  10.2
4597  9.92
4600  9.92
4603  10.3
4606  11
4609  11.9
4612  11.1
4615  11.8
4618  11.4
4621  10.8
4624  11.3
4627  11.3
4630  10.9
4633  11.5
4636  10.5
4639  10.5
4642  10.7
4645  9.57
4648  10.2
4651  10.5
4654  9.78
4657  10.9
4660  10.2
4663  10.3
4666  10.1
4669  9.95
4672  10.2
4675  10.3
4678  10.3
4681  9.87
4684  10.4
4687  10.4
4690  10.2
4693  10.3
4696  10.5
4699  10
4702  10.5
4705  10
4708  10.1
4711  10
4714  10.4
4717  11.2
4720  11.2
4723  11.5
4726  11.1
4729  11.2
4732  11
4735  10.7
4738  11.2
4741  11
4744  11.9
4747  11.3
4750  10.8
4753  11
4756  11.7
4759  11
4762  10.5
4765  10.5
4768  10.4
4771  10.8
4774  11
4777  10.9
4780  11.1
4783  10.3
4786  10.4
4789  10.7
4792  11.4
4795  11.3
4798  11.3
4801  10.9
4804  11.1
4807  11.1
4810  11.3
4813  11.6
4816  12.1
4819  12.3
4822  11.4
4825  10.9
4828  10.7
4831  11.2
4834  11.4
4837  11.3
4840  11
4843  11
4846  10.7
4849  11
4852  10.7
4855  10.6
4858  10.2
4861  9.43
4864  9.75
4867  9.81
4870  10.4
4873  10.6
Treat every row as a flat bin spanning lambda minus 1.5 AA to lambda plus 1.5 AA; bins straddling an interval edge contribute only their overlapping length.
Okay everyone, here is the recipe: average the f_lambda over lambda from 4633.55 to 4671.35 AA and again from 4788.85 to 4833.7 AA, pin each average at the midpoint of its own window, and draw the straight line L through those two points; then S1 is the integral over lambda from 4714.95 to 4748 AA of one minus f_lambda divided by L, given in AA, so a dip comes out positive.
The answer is -1.2 AA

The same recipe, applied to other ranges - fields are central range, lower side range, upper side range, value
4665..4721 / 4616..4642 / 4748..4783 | 3.3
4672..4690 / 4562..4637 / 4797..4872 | 1.0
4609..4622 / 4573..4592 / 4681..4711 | -1.3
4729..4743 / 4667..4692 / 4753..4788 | -0.6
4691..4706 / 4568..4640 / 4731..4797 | 0.8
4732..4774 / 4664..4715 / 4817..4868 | -2.1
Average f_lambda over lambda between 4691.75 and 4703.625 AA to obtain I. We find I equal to 10.3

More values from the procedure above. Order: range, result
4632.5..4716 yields 10.3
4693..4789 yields 10.8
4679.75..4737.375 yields 10.6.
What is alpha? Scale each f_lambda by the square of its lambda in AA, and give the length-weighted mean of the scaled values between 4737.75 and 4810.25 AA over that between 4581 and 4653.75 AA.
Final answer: 1.10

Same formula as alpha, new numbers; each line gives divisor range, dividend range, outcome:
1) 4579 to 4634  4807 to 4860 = 1.13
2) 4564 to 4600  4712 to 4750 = 1.14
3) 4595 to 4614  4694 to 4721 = 1.02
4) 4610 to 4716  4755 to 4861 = 1.12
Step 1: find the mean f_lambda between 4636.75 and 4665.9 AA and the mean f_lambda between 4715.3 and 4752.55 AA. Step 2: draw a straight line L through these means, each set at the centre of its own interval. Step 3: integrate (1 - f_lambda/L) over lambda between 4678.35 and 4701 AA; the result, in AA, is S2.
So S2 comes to 1.0 AA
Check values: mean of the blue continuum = 10.3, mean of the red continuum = 11.2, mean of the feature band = 10.2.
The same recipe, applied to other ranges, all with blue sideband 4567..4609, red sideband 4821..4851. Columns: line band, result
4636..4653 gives 0.5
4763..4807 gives 0.2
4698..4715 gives 0.9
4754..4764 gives -0.2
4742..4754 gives -0.5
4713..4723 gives -0.3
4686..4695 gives 0.3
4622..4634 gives -0.8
